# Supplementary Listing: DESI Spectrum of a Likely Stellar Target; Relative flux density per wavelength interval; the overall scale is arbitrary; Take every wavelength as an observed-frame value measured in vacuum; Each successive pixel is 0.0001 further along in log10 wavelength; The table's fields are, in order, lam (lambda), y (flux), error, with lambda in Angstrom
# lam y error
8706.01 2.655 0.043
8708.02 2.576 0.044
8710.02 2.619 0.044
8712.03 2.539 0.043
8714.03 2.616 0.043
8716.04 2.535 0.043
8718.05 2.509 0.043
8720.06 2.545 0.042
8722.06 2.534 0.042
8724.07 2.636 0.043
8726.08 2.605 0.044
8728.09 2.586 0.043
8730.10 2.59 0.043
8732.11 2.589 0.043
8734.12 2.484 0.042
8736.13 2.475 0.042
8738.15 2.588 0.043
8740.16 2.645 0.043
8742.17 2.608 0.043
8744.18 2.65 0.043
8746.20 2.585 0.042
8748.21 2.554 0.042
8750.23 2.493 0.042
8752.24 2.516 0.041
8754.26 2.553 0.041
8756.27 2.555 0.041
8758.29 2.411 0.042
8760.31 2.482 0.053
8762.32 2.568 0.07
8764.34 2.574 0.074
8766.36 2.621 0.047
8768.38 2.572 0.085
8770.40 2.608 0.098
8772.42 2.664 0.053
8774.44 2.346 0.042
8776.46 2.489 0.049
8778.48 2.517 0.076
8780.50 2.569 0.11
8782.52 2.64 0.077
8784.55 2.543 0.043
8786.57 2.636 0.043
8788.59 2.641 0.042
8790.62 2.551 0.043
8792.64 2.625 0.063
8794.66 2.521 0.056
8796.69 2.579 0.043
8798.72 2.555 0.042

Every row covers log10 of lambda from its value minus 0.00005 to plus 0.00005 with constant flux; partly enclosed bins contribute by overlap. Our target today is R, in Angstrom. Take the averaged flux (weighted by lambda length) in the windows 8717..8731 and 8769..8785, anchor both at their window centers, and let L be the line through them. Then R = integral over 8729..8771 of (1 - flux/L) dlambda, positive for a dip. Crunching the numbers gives 0.0 Angstrom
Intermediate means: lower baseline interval 2.57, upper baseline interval 2.55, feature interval 2.56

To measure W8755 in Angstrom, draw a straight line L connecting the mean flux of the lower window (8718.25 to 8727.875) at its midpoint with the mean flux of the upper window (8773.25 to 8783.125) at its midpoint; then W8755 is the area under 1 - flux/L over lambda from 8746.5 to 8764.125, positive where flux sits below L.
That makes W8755 0.1 Angstrom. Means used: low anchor 2.58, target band 2.52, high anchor 2.51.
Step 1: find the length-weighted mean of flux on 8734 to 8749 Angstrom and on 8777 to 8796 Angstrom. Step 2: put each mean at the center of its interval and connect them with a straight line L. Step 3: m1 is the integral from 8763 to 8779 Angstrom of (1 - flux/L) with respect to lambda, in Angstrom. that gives 0.2 Angstrom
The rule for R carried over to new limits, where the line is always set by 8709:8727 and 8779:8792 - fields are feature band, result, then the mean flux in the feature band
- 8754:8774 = 0.25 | 2.56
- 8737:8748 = -0.12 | 2.61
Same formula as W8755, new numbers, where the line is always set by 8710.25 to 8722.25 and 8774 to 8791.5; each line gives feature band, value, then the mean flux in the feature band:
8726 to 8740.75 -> -0.1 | 2.57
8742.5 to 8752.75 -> 0.0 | 2.57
